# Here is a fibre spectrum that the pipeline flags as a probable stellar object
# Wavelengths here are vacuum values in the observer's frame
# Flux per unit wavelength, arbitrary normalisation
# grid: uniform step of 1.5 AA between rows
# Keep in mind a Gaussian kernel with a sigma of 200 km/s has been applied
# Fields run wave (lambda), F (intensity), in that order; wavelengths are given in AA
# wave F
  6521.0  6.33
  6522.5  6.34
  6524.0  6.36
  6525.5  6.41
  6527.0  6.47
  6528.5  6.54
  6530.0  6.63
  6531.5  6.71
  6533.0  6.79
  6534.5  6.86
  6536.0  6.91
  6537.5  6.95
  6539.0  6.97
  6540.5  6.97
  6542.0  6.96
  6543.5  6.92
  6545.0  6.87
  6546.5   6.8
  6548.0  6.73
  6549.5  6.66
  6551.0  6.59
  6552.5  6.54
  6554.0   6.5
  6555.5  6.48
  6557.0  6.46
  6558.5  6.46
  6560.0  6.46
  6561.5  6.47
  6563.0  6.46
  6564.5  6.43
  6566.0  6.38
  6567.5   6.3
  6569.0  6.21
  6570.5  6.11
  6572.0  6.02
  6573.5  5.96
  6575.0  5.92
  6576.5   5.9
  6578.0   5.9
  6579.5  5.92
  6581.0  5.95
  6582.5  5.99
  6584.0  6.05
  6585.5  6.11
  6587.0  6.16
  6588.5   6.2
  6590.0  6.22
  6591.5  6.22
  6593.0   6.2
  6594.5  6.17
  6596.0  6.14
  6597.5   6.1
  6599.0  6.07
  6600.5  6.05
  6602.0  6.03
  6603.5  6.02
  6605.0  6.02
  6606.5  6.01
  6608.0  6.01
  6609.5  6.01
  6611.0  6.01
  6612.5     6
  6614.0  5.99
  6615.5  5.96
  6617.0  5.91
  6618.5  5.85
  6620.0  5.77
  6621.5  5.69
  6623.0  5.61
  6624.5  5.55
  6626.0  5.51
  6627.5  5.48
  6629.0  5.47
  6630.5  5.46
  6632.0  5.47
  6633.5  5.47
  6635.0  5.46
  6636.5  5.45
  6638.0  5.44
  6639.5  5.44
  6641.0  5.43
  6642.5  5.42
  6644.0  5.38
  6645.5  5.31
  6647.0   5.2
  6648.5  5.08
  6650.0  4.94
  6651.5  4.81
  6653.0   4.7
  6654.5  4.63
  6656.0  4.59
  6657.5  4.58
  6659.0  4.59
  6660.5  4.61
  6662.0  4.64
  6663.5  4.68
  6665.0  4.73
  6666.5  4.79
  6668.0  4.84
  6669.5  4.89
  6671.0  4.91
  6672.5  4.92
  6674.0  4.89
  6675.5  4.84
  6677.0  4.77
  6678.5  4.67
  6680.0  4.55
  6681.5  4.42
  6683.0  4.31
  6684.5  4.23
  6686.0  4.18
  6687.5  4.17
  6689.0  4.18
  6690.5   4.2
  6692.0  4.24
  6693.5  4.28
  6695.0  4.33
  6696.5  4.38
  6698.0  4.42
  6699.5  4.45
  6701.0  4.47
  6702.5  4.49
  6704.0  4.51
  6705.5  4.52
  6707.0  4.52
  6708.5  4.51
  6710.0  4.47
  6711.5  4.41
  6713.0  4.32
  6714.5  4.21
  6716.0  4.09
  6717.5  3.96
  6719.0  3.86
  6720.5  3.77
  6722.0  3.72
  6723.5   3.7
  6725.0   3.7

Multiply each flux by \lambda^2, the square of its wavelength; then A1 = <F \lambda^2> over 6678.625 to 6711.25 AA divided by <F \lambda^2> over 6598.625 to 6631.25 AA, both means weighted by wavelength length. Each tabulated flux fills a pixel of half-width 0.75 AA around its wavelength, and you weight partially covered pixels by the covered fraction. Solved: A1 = 0.8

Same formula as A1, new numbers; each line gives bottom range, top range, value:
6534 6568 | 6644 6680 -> 0.75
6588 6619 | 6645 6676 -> 0.81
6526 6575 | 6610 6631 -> 0.89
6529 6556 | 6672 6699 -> 0.68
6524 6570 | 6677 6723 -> 0.68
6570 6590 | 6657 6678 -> 0.81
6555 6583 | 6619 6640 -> 0.91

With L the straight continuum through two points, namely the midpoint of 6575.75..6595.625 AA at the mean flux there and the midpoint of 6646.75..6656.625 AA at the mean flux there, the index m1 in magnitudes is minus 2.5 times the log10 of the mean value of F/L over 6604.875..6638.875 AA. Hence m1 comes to -0.06 mag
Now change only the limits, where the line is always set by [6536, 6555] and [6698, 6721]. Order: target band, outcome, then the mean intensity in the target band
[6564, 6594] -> 0.03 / 6.11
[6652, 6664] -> 0.10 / 4.63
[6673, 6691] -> 0.06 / 4.46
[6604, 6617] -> -0.03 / 6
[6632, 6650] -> 0.00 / 5.36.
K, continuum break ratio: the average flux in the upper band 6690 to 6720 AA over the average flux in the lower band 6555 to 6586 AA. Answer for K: 0.7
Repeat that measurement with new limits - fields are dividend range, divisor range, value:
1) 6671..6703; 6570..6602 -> 0.74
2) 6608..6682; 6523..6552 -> 0.77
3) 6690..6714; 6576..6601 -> 0.72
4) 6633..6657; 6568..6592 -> 0.85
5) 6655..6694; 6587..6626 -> 0.76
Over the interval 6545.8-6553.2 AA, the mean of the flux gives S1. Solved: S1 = 6.66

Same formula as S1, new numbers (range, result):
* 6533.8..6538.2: 6.91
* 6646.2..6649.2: 5.14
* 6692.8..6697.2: 4.33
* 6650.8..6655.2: 4.71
